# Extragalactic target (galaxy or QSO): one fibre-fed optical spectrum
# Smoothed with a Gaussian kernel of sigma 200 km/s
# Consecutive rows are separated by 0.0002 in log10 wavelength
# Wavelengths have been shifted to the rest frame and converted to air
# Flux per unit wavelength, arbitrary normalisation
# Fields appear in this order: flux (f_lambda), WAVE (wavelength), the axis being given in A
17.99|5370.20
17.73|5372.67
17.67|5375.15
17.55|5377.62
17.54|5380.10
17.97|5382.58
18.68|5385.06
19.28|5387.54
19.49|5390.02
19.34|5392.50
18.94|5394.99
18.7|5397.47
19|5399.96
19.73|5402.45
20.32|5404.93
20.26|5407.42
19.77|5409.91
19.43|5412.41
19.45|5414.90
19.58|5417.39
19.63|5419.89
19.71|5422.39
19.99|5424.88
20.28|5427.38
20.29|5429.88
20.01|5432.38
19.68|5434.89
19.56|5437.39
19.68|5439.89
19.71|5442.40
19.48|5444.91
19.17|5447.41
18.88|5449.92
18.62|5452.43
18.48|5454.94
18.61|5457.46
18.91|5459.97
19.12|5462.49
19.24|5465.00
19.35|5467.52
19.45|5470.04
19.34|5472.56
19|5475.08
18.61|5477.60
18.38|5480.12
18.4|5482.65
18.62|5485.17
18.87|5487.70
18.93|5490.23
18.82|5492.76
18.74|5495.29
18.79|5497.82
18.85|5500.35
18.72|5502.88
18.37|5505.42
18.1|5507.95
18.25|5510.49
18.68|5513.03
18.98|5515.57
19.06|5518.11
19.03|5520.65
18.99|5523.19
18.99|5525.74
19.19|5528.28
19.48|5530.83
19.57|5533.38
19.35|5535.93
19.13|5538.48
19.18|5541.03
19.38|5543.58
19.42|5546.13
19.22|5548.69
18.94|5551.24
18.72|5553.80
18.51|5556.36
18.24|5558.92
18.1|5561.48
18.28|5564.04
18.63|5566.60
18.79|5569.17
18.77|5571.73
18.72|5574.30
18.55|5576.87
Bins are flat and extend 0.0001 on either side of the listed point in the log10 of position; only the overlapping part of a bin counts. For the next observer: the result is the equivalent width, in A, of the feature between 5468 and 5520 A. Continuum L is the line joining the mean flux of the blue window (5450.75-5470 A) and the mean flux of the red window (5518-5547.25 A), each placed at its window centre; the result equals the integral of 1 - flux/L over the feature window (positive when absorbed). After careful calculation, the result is 0.9 A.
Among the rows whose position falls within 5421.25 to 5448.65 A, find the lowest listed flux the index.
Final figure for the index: 19.17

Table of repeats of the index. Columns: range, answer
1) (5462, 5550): 18.1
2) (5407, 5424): 19.43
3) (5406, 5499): 18.38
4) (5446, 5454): 18.62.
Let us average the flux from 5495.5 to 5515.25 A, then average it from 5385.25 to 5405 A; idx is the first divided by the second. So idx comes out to 1.0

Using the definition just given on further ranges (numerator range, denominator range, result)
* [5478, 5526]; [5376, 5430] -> 0.97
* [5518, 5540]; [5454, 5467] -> 1.02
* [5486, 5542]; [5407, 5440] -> 0.95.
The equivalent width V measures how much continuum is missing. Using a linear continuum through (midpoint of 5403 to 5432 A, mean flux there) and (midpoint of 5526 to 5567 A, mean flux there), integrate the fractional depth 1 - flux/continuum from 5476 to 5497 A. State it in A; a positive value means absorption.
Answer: 0.78 A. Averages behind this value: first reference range 19.9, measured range 18.7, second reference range 19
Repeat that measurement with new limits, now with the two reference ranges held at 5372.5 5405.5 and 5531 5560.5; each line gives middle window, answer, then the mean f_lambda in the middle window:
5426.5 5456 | -1.0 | 19.5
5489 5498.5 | 0.1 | 18.8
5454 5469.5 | -0.1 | 19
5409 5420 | -0.5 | 19.6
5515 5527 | 0.0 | 19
